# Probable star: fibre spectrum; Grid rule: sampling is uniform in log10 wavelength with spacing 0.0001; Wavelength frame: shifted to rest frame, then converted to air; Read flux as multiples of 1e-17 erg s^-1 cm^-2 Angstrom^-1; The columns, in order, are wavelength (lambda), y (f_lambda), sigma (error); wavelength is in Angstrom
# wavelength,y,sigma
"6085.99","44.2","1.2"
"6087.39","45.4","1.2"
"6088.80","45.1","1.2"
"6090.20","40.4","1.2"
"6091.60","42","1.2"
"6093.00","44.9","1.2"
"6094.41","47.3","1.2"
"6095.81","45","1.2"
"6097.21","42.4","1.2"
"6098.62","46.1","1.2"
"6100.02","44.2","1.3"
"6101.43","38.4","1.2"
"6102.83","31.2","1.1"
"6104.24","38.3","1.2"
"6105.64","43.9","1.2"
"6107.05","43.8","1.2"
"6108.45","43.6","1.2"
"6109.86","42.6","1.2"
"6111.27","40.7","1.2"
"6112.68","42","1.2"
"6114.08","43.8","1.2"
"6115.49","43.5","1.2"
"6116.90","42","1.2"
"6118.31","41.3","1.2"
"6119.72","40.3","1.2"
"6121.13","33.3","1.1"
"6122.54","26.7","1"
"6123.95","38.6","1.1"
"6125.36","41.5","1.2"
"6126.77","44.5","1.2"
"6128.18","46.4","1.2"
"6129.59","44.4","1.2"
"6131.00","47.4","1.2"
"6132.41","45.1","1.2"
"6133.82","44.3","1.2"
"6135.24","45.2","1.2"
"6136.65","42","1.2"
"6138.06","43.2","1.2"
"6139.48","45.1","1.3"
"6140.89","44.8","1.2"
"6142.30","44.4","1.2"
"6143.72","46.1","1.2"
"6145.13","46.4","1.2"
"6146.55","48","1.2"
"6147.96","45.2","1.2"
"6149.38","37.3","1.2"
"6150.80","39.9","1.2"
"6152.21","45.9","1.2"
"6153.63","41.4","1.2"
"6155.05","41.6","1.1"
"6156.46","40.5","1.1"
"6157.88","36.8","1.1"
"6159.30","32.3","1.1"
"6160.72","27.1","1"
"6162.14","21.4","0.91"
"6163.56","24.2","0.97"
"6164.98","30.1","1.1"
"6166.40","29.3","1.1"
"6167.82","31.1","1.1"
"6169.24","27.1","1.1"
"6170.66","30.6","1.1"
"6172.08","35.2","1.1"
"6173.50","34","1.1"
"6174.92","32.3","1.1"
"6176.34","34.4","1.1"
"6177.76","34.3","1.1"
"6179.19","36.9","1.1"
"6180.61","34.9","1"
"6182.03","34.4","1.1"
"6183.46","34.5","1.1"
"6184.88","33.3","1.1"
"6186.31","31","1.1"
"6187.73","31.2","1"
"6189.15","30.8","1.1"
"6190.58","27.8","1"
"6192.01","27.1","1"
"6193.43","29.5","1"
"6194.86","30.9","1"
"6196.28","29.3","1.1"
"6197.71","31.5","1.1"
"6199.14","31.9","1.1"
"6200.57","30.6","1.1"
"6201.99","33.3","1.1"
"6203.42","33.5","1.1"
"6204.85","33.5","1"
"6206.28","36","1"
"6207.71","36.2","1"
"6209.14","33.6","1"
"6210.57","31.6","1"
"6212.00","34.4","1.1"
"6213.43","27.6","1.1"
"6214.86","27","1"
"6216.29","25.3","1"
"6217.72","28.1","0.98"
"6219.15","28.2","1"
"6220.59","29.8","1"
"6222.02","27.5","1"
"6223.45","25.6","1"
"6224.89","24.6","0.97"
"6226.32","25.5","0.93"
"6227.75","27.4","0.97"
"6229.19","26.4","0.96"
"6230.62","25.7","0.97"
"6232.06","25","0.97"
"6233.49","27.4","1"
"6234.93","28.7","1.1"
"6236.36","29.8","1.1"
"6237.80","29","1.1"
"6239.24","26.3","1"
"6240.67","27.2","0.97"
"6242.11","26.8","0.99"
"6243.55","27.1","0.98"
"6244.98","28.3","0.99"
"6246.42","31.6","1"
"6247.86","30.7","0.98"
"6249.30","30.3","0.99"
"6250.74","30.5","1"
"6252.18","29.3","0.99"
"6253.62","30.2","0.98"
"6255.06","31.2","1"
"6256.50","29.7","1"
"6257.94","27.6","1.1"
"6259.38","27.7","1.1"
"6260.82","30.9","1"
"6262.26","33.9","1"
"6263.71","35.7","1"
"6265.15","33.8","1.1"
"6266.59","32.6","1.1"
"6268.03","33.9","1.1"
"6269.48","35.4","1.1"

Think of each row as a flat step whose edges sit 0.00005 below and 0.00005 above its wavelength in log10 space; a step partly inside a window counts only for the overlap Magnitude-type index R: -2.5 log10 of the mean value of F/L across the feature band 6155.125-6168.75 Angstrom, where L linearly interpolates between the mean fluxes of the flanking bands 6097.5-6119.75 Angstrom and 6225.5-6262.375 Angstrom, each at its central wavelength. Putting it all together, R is 0.19 mag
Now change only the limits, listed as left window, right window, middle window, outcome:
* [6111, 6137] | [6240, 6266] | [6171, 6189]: 0.093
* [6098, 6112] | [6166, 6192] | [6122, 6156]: -0.166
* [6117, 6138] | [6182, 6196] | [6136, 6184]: -0.024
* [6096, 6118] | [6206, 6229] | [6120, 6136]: -0.059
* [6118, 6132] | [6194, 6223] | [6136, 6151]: -0.147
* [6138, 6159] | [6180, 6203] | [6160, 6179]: 0.219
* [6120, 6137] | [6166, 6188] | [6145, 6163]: -0.035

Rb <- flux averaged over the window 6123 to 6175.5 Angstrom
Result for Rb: 38.9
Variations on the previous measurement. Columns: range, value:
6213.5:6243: 27.1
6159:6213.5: 31.5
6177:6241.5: 30.1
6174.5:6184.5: 34.6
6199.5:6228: 30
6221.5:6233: 26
